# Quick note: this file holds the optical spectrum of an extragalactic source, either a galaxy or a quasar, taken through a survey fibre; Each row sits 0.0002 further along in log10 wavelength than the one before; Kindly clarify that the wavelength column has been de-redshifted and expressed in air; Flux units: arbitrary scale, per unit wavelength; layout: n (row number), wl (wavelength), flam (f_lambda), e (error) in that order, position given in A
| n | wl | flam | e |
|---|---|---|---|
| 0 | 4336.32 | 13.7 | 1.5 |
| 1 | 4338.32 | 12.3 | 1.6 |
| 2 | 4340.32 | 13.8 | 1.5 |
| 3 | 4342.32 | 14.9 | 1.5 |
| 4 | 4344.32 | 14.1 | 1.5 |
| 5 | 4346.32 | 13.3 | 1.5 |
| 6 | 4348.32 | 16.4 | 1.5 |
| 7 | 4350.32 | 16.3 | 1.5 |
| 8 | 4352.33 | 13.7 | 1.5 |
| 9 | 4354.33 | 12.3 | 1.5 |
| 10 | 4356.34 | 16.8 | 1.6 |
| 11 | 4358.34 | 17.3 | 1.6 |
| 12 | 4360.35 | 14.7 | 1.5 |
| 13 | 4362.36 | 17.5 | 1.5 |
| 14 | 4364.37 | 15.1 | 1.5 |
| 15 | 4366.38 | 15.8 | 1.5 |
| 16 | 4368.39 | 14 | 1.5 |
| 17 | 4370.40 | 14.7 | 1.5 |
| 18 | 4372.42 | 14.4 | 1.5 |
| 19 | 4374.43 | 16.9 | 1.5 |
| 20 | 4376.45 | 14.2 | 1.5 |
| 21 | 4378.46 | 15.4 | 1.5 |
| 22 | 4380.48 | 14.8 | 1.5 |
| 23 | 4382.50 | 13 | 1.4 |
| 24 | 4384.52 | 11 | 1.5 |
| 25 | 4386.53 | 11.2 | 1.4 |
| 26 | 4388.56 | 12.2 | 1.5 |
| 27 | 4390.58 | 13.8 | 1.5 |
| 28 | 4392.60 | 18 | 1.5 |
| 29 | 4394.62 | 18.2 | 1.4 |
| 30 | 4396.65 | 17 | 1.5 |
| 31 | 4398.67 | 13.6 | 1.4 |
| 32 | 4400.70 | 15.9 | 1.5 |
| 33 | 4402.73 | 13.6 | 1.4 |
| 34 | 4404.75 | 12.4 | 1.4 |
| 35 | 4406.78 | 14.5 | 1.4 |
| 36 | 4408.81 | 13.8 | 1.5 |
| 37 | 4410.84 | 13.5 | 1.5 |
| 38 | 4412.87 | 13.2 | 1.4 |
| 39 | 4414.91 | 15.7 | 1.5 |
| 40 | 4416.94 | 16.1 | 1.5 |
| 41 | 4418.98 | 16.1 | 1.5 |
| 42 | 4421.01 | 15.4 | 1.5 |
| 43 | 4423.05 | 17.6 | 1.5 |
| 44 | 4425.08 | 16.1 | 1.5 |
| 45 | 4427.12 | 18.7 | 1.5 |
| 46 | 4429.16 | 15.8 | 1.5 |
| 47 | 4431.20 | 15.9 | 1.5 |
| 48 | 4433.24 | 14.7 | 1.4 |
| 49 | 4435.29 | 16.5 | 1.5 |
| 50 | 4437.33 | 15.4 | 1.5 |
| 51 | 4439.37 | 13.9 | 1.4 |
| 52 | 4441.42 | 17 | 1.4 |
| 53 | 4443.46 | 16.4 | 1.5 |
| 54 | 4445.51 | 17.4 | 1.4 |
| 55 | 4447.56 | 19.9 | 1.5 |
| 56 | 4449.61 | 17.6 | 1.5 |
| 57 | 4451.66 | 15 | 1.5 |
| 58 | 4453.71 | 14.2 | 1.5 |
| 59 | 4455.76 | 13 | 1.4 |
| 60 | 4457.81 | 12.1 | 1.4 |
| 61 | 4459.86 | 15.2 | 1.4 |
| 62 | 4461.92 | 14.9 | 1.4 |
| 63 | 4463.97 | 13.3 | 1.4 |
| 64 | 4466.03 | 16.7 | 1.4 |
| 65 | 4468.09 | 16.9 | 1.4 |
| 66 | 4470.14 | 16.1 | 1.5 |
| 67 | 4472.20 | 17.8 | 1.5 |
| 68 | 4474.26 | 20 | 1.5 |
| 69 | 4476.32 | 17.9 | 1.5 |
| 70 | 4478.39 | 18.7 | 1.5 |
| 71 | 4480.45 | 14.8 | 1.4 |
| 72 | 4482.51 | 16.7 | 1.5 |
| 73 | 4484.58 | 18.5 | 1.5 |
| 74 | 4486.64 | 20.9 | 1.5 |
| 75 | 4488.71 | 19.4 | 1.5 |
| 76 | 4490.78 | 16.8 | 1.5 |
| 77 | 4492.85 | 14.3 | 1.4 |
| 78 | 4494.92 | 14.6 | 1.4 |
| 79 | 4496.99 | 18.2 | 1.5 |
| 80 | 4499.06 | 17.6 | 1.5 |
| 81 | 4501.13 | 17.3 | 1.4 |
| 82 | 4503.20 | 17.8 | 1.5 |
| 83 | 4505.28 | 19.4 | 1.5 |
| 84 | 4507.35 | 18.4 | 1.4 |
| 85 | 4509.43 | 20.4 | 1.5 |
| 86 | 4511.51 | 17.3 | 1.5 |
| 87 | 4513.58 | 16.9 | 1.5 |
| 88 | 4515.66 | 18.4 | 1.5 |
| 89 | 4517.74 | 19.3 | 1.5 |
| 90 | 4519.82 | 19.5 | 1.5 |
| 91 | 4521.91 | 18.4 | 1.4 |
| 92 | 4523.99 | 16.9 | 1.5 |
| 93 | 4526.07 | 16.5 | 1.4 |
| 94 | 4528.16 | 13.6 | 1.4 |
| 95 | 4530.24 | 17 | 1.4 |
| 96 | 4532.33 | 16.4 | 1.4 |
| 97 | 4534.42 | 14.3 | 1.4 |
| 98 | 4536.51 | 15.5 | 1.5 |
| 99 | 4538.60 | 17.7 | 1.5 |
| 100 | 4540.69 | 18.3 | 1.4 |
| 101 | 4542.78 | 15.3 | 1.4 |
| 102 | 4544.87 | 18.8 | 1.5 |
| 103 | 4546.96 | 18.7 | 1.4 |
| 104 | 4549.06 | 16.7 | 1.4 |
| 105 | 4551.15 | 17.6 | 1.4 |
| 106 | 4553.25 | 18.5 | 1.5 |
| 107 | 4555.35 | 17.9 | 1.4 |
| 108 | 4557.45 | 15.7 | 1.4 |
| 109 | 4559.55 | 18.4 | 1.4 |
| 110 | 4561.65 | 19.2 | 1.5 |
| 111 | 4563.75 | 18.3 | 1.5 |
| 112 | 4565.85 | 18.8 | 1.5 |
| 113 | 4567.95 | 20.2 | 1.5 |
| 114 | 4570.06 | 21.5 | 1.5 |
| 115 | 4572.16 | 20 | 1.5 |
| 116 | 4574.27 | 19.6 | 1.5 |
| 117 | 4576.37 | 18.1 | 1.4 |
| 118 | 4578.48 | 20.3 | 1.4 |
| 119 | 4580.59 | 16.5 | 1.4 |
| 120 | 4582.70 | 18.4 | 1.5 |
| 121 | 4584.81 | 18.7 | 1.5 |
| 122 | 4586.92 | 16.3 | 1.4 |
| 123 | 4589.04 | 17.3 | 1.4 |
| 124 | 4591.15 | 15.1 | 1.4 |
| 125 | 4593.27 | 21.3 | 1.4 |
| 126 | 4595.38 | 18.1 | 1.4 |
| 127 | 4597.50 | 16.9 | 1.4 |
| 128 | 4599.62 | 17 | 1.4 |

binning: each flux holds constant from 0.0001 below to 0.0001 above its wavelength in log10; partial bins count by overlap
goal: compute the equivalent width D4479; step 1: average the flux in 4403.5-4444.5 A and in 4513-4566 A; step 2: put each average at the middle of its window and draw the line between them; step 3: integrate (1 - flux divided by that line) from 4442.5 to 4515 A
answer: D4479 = -2.5 A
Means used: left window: 15.4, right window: 17.4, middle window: 16.9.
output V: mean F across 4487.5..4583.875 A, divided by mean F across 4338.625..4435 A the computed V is 1.2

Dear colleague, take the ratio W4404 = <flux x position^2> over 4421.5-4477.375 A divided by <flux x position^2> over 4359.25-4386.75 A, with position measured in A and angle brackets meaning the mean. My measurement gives 1.15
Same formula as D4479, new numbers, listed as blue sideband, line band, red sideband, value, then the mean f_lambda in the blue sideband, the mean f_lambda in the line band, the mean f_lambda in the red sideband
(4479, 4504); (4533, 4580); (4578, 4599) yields -1.3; 17.3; 18.1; 17.8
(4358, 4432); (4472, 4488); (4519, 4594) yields -1.7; 15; 18.2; 17.8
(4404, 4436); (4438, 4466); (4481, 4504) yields 1.4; 15.4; 15.4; 17.4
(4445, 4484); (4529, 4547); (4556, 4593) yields 1.0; 16.2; 16.8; 18.4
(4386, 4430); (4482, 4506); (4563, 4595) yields -1.0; 15.2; 17.6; 18.7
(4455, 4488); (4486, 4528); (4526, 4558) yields -2.8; 16.5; 17.8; 16.8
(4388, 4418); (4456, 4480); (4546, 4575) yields 0.3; 14.8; 16.2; 18.6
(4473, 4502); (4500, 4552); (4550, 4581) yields 1.9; 17.6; 17.5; 18.7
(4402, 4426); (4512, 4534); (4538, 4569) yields 0.1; 14.9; 17.2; 18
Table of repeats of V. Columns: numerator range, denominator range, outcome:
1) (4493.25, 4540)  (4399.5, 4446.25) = 1.12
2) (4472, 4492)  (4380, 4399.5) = 1.27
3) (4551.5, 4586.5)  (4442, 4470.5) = 1.20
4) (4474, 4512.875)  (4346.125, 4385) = 1.19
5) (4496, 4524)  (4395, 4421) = 1.24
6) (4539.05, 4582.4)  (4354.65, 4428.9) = 1.22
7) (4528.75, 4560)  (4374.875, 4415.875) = 1.19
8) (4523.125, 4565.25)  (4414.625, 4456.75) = 1.06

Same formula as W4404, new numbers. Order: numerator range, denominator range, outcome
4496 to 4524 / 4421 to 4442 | 1.18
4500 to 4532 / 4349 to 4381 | 1.25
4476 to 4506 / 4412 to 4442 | 1.13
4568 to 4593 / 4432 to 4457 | 1.24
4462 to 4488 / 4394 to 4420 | 1.20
